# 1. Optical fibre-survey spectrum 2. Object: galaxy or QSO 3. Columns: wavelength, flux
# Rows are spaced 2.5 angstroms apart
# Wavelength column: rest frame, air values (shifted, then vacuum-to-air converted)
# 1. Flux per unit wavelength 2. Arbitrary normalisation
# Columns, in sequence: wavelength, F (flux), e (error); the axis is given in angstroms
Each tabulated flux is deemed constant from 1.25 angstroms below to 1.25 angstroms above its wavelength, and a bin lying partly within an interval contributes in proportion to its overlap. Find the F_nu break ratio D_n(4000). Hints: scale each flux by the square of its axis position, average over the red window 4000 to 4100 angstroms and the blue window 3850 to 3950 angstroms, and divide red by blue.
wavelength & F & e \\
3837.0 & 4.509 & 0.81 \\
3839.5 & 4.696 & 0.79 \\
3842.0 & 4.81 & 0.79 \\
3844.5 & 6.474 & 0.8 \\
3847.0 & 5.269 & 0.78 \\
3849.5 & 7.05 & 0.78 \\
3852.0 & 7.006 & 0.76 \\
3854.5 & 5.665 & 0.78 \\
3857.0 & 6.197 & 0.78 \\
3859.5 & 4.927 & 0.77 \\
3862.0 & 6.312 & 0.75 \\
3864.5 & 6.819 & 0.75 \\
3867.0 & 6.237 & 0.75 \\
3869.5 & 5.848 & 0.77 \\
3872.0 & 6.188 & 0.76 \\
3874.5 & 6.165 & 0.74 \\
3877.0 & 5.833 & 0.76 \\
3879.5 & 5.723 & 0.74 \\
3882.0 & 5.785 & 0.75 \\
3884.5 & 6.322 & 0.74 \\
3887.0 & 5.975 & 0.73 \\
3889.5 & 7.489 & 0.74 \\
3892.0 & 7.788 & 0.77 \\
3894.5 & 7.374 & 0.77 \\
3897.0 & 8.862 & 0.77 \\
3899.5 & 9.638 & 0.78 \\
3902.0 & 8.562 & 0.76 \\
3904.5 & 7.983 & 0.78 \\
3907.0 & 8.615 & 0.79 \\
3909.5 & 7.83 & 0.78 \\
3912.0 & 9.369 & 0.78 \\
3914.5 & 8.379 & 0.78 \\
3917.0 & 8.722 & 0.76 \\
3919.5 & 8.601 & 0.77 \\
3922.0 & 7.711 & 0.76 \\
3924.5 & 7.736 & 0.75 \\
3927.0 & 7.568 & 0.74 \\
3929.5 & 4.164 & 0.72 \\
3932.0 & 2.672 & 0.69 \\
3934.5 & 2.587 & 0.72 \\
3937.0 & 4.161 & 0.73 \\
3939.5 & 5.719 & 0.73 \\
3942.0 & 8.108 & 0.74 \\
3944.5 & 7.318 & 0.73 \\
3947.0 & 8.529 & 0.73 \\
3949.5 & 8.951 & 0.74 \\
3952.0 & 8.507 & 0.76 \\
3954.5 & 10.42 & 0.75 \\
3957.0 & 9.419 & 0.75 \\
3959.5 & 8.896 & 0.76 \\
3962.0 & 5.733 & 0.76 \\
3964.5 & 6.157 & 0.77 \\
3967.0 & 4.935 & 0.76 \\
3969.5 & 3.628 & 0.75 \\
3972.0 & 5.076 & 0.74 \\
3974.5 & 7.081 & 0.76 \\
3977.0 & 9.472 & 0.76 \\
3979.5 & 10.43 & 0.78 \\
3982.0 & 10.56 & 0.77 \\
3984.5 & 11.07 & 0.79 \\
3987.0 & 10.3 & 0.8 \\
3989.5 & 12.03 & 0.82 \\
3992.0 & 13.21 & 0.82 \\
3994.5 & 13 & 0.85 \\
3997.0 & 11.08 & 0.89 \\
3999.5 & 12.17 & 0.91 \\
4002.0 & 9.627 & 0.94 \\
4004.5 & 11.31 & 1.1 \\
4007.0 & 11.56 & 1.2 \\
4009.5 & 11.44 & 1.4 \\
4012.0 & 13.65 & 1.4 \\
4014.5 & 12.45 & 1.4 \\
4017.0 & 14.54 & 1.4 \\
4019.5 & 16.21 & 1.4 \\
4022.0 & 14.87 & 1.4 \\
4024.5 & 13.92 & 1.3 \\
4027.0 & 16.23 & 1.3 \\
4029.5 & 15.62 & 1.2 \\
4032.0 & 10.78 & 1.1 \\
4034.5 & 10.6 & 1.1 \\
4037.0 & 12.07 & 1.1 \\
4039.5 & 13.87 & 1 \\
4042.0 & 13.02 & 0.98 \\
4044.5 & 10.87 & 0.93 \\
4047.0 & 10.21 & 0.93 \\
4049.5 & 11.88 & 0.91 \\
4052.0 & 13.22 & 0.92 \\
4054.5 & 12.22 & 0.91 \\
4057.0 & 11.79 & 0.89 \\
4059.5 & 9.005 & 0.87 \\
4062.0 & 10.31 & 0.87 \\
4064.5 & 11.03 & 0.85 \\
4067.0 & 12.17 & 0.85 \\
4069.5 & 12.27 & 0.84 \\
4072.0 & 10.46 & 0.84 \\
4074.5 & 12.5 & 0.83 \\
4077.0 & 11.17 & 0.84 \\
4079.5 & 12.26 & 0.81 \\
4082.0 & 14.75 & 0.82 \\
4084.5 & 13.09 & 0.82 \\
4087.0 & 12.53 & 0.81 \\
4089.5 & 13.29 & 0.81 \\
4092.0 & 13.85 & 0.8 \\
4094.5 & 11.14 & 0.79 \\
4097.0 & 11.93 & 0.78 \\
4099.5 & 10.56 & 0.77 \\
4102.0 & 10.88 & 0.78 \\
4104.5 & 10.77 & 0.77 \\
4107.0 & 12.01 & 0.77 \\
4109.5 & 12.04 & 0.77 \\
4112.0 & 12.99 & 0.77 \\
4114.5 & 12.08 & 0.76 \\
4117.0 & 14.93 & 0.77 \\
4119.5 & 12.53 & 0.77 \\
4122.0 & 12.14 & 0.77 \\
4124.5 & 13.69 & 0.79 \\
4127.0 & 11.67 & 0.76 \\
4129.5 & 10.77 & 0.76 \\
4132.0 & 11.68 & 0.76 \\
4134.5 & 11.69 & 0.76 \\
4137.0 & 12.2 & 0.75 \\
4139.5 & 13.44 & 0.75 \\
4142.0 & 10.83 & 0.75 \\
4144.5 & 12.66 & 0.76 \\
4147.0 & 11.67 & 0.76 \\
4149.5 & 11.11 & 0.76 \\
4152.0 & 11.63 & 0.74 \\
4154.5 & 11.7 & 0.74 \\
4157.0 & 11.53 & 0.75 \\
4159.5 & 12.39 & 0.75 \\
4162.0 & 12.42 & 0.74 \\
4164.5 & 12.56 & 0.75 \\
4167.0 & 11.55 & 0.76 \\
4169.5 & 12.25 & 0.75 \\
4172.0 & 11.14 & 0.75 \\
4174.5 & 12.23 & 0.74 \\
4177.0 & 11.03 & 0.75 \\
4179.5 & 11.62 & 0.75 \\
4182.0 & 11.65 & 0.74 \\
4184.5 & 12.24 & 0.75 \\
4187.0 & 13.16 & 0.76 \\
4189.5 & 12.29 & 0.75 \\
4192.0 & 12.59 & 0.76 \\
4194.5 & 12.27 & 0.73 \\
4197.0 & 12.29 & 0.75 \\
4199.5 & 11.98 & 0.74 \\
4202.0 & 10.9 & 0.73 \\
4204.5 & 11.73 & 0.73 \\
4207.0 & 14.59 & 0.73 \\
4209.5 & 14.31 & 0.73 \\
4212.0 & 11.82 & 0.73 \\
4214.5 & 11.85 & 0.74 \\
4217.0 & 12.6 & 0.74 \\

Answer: 1.9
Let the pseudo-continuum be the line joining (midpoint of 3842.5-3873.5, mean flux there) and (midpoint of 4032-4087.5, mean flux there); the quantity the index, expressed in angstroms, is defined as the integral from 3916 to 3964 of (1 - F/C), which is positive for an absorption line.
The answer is 7.7 angstroms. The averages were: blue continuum 6.13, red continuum 11.8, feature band 7.11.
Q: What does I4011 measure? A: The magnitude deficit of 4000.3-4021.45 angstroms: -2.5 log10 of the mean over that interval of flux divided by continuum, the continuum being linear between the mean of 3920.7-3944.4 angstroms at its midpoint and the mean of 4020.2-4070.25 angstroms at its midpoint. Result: -0.22 mag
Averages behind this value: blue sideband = 5.69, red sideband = 12.3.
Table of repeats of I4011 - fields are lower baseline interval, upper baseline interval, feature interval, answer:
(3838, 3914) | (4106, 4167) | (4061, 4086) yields -0.109 mag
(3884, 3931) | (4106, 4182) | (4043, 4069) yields -0.083 mag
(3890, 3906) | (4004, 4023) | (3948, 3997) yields 0.283 mag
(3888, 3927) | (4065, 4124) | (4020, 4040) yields -0.241 mag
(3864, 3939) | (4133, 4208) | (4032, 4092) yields -0.199 mag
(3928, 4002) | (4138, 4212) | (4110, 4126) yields -0.176 mag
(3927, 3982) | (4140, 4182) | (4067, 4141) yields -0.176 mag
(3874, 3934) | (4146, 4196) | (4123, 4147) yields -0.068 mag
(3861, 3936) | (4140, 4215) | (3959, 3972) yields 0.406 mag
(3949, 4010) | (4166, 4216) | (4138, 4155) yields -0.026 mag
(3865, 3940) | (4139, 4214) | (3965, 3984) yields 0.119 mag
